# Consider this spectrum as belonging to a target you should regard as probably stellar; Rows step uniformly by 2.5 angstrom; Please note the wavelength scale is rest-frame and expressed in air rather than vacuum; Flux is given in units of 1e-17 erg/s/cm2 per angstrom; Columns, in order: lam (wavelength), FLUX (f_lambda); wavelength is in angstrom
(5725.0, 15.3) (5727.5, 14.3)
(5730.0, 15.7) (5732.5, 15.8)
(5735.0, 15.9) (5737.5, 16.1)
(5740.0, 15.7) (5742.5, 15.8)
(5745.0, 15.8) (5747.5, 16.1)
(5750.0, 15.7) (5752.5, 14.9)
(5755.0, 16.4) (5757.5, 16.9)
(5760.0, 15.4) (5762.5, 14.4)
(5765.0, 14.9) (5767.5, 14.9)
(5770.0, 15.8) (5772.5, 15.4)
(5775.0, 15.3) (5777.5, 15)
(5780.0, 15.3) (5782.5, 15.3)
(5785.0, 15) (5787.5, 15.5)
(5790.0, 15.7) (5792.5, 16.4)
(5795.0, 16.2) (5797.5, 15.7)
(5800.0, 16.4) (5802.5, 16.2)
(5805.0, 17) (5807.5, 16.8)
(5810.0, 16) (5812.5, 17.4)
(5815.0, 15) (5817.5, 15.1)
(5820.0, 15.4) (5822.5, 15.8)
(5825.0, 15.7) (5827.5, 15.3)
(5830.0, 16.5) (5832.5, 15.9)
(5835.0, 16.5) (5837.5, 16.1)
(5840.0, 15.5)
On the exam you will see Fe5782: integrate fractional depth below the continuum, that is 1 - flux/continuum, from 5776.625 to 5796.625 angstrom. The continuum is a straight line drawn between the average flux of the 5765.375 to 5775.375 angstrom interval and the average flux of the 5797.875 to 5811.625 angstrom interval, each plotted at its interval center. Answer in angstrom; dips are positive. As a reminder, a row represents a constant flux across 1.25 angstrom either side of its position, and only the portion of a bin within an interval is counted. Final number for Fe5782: 0.4 angstrom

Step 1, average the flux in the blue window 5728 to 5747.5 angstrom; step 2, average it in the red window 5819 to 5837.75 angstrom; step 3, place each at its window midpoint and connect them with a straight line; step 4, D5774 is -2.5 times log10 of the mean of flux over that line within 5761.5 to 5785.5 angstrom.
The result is 0.05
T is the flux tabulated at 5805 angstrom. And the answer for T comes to 17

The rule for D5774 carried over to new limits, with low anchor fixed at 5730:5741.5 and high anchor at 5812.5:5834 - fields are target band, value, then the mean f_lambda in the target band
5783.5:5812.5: -0.03 mag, 16.1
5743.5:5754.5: 0.01 mag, 15.7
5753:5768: 0.02 mag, 15.5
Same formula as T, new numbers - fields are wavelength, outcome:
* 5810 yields 16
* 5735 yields 15.9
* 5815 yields 15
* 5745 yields 15.8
